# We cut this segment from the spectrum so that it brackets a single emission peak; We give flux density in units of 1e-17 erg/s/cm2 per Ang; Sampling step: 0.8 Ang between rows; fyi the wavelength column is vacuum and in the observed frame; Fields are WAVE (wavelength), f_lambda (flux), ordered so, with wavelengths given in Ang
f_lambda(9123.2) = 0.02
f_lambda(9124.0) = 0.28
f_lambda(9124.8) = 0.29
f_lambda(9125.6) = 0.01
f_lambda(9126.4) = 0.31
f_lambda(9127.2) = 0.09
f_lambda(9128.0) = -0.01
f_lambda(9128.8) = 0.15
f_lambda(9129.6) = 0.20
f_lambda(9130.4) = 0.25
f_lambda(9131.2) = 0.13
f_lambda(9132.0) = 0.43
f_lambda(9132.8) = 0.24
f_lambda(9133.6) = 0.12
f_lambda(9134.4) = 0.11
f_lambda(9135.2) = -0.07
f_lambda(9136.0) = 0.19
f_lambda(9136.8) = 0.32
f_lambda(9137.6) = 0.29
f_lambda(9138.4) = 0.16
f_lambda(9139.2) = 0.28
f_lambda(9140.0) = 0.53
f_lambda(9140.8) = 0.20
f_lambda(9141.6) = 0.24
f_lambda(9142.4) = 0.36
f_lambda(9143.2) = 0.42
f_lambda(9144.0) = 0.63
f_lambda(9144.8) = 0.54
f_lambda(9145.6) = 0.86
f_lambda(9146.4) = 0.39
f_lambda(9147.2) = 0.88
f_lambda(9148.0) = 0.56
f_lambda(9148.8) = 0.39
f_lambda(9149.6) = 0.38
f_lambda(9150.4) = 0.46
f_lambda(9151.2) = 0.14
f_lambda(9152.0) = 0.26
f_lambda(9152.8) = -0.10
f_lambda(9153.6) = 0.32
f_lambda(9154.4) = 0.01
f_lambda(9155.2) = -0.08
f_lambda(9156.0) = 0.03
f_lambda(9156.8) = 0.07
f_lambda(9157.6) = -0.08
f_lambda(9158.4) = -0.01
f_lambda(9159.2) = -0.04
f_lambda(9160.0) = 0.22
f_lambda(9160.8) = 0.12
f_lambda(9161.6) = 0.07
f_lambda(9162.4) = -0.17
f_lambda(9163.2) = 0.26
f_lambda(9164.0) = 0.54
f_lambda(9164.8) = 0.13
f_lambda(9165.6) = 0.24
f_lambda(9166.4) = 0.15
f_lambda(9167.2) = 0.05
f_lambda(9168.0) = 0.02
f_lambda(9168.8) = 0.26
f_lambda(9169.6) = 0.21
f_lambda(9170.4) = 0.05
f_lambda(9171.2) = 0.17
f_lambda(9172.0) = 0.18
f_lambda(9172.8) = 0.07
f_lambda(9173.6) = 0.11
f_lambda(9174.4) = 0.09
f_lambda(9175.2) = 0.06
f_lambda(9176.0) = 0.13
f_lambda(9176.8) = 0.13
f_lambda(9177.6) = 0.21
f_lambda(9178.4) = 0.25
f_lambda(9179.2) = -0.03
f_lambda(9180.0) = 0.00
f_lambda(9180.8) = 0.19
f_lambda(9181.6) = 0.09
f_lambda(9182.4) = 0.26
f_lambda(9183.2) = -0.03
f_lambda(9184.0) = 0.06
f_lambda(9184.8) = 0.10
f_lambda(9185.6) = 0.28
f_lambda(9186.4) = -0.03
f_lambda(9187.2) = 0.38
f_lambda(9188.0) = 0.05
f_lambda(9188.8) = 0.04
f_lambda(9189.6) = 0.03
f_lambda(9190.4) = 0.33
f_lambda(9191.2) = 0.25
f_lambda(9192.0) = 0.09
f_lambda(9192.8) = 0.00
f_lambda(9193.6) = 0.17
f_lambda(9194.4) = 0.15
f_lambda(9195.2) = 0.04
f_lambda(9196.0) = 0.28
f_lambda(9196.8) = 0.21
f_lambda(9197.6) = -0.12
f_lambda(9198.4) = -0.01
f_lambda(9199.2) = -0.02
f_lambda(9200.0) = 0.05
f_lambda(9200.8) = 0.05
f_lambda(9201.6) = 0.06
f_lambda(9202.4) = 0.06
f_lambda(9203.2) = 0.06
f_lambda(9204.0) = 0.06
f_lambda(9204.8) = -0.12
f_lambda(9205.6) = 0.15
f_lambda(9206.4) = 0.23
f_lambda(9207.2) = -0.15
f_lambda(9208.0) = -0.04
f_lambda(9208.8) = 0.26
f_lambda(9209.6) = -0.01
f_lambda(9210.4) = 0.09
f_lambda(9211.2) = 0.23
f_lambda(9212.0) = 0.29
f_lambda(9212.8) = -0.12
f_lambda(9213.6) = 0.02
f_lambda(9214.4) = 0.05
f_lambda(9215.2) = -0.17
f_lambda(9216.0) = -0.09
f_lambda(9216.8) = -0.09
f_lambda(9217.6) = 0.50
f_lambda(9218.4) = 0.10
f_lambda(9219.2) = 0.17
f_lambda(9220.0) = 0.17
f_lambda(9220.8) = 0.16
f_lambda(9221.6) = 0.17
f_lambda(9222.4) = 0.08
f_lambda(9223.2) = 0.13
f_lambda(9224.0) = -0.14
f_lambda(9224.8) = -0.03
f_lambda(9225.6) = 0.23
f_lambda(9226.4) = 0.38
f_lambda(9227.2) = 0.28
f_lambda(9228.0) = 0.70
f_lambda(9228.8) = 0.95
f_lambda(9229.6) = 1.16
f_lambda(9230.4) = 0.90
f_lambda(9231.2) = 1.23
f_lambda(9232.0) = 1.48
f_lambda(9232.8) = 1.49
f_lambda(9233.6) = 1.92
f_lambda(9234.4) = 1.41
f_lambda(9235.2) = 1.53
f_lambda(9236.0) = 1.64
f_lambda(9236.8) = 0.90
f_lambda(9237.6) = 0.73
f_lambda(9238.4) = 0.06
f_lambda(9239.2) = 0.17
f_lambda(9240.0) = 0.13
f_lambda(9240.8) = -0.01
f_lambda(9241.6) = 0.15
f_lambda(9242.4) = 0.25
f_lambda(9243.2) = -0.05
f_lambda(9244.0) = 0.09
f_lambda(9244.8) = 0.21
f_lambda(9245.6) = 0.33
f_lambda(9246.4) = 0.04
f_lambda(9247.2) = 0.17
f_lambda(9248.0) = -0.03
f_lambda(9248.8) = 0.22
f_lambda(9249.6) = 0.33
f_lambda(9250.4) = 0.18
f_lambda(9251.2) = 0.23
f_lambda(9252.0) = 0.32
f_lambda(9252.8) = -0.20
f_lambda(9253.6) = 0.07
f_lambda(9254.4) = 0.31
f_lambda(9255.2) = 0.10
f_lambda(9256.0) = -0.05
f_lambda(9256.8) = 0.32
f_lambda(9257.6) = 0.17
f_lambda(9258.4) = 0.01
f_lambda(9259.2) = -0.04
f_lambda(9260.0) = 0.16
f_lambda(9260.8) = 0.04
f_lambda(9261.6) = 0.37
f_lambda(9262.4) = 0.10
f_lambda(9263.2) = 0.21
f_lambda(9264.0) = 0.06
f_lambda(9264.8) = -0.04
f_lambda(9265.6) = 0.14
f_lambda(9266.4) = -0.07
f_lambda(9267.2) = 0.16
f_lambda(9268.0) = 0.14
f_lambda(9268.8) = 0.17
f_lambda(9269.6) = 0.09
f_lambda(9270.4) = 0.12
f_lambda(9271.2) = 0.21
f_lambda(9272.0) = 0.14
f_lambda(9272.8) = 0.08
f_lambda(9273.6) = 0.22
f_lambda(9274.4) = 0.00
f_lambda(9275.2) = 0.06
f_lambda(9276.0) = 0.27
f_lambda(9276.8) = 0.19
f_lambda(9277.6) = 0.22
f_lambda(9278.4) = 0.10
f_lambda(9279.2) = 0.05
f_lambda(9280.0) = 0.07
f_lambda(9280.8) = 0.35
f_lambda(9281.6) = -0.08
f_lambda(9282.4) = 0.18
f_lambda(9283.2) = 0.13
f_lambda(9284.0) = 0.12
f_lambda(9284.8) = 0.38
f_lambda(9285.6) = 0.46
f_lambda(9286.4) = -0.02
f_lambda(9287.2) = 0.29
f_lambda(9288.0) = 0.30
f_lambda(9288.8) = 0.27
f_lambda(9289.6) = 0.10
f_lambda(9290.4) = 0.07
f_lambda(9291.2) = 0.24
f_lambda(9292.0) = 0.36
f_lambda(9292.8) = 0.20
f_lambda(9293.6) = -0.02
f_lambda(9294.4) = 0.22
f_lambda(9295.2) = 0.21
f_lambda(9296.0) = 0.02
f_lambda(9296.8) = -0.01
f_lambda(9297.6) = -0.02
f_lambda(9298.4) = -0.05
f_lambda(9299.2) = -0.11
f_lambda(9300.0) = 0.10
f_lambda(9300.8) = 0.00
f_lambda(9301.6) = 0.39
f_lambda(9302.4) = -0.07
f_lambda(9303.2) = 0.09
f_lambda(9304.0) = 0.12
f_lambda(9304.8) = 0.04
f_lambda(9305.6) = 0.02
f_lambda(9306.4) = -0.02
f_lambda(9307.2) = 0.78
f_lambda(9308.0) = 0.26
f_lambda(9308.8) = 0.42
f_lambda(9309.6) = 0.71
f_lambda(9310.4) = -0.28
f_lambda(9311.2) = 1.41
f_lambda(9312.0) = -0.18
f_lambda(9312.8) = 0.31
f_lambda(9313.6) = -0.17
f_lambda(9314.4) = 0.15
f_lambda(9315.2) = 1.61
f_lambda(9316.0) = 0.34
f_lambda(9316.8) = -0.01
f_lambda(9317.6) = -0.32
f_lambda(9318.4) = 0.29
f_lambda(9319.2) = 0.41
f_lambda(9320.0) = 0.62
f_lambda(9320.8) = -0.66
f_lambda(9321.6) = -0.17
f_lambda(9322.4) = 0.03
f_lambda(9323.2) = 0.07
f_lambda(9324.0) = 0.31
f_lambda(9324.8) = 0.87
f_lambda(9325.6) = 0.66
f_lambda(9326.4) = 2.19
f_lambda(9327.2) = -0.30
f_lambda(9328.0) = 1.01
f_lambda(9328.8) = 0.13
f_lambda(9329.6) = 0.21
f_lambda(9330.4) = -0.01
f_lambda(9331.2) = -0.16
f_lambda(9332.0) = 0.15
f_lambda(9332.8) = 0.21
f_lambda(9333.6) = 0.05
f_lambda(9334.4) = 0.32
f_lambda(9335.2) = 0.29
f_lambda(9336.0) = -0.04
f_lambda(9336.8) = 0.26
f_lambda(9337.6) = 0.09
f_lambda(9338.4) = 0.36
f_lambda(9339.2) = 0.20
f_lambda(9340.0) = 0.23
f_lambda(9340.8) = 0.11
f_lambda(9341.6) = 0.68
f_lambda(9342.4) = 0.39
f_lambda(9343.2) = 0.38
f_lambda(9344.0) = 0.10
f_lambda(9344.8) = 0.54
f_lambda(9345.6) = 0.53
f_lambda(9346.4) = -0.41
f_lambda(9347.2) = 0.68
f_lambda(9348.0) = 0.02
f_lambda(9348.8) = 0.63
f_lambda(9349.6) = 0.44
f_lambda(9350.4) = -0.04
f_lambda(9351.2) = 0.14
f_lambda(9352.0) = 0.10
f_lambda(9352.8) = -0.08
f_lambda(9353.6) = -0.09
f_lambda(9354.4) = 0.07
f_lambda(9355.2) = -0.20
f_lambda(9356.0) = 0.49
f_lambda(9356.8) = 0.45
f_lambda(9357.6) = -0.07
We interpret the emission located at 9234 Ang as [O III] 5007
